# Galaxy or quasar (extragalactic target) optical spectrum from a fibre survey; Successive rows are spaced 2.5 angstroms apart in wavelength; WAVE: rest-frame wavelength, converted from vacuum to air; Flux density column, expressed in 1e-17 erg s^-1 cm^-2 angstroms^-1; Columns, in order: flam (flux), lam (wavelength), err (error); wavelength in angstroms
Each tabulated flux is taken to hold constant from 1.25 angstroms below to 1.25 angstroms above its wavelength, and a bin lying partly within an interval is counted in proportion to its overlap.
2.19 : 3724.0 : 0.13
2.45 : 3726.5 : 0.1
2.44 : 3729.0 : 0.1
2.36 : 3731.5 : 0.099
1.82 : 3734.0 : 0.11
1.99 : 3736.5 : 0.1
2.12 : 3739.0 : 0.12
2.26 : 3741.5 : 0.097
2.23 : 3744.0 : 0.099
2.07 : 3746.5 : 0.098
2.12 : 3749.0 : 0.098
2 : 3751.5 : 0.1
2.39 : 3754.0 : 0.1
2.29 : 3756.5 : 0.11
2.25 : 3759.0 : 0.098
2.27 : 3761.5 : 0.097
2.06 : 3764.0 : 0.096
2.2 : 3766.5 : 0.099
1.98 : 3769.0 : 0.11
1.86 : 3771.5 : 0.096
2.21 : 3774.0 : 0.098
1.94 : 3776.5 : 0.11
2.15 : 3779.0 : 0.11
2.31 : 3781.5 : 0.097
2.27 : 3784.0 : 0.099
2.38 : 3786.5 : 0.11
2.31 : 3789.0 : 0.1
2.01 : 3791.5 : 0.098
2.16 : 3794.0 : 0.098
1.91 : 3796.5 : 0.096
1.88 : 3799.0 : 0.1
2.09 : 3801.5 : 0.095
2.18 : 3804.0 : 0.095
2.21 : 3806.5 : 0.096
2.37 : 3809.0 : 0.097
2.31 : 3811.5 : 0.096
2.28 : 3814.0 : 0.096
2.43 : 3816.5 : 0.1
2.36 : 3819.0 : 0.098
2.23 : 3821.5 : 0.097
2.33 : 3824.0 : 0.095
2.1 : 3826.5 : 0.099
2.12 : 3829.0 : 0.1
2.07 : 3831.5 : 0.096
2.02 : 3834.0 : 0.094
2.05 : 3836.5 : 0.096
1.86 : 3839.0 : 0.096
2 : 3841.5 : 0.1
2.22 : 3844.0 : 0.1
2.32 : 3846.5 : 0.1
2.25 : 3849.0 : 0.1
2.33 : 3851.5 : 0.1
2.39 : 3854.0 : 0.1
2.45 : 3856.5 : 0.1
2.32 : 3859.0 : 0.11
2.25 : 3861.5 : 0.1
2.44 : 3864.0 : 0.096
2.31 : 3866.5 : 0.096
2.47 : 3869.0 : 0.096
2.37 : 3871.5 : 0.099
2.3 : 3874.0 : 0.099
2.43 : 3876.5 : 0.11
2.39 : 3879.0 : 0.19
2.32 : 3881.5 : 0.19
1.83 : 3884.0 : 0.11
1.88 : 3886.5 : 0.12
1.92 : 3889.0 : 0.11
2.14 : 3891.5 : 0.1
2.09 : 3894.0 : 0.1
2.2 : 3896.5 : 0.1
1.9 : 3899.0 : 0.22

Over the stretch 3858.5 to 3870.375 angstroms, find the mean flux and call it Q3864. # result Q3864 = 2.36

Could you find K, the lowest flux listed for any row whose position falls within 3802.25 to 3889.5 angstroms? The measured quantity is 1.83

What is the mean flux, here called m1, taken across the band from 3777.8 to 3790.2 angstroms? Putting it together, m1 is 2.28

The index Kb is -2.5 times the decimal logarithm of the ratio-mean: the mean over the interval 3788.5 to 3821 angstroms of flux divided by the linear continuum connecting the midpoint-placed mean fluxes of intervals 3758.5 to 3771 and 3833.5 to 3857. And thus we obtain -0.02 mag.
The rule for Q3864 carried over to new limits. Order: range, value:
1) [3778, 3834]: 2.2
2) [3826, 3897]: 2.2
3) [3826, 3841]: 2.03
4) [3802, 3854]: 2.2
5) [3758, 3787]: 2.15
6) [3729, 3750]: 2.14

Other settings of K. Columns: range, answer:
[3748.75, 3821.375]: 1.86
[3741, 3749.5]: 2.07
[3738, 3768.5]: 2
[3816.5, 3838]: 2.02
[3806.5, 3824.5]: 2.21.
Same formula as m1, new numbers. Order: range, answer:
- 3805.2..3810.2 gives 2.29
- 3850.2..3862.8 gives 2.35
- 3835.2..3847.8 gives 2.09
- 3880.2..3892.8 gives 2.02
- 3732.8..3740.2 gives 1.98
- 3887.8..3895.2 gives 2.05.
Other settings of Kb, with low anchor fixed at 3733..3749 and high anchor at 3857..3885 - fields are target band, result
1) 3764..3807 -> 0.026 mag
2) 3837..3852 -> 0.061 mag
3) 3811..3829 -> -0.024 mag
